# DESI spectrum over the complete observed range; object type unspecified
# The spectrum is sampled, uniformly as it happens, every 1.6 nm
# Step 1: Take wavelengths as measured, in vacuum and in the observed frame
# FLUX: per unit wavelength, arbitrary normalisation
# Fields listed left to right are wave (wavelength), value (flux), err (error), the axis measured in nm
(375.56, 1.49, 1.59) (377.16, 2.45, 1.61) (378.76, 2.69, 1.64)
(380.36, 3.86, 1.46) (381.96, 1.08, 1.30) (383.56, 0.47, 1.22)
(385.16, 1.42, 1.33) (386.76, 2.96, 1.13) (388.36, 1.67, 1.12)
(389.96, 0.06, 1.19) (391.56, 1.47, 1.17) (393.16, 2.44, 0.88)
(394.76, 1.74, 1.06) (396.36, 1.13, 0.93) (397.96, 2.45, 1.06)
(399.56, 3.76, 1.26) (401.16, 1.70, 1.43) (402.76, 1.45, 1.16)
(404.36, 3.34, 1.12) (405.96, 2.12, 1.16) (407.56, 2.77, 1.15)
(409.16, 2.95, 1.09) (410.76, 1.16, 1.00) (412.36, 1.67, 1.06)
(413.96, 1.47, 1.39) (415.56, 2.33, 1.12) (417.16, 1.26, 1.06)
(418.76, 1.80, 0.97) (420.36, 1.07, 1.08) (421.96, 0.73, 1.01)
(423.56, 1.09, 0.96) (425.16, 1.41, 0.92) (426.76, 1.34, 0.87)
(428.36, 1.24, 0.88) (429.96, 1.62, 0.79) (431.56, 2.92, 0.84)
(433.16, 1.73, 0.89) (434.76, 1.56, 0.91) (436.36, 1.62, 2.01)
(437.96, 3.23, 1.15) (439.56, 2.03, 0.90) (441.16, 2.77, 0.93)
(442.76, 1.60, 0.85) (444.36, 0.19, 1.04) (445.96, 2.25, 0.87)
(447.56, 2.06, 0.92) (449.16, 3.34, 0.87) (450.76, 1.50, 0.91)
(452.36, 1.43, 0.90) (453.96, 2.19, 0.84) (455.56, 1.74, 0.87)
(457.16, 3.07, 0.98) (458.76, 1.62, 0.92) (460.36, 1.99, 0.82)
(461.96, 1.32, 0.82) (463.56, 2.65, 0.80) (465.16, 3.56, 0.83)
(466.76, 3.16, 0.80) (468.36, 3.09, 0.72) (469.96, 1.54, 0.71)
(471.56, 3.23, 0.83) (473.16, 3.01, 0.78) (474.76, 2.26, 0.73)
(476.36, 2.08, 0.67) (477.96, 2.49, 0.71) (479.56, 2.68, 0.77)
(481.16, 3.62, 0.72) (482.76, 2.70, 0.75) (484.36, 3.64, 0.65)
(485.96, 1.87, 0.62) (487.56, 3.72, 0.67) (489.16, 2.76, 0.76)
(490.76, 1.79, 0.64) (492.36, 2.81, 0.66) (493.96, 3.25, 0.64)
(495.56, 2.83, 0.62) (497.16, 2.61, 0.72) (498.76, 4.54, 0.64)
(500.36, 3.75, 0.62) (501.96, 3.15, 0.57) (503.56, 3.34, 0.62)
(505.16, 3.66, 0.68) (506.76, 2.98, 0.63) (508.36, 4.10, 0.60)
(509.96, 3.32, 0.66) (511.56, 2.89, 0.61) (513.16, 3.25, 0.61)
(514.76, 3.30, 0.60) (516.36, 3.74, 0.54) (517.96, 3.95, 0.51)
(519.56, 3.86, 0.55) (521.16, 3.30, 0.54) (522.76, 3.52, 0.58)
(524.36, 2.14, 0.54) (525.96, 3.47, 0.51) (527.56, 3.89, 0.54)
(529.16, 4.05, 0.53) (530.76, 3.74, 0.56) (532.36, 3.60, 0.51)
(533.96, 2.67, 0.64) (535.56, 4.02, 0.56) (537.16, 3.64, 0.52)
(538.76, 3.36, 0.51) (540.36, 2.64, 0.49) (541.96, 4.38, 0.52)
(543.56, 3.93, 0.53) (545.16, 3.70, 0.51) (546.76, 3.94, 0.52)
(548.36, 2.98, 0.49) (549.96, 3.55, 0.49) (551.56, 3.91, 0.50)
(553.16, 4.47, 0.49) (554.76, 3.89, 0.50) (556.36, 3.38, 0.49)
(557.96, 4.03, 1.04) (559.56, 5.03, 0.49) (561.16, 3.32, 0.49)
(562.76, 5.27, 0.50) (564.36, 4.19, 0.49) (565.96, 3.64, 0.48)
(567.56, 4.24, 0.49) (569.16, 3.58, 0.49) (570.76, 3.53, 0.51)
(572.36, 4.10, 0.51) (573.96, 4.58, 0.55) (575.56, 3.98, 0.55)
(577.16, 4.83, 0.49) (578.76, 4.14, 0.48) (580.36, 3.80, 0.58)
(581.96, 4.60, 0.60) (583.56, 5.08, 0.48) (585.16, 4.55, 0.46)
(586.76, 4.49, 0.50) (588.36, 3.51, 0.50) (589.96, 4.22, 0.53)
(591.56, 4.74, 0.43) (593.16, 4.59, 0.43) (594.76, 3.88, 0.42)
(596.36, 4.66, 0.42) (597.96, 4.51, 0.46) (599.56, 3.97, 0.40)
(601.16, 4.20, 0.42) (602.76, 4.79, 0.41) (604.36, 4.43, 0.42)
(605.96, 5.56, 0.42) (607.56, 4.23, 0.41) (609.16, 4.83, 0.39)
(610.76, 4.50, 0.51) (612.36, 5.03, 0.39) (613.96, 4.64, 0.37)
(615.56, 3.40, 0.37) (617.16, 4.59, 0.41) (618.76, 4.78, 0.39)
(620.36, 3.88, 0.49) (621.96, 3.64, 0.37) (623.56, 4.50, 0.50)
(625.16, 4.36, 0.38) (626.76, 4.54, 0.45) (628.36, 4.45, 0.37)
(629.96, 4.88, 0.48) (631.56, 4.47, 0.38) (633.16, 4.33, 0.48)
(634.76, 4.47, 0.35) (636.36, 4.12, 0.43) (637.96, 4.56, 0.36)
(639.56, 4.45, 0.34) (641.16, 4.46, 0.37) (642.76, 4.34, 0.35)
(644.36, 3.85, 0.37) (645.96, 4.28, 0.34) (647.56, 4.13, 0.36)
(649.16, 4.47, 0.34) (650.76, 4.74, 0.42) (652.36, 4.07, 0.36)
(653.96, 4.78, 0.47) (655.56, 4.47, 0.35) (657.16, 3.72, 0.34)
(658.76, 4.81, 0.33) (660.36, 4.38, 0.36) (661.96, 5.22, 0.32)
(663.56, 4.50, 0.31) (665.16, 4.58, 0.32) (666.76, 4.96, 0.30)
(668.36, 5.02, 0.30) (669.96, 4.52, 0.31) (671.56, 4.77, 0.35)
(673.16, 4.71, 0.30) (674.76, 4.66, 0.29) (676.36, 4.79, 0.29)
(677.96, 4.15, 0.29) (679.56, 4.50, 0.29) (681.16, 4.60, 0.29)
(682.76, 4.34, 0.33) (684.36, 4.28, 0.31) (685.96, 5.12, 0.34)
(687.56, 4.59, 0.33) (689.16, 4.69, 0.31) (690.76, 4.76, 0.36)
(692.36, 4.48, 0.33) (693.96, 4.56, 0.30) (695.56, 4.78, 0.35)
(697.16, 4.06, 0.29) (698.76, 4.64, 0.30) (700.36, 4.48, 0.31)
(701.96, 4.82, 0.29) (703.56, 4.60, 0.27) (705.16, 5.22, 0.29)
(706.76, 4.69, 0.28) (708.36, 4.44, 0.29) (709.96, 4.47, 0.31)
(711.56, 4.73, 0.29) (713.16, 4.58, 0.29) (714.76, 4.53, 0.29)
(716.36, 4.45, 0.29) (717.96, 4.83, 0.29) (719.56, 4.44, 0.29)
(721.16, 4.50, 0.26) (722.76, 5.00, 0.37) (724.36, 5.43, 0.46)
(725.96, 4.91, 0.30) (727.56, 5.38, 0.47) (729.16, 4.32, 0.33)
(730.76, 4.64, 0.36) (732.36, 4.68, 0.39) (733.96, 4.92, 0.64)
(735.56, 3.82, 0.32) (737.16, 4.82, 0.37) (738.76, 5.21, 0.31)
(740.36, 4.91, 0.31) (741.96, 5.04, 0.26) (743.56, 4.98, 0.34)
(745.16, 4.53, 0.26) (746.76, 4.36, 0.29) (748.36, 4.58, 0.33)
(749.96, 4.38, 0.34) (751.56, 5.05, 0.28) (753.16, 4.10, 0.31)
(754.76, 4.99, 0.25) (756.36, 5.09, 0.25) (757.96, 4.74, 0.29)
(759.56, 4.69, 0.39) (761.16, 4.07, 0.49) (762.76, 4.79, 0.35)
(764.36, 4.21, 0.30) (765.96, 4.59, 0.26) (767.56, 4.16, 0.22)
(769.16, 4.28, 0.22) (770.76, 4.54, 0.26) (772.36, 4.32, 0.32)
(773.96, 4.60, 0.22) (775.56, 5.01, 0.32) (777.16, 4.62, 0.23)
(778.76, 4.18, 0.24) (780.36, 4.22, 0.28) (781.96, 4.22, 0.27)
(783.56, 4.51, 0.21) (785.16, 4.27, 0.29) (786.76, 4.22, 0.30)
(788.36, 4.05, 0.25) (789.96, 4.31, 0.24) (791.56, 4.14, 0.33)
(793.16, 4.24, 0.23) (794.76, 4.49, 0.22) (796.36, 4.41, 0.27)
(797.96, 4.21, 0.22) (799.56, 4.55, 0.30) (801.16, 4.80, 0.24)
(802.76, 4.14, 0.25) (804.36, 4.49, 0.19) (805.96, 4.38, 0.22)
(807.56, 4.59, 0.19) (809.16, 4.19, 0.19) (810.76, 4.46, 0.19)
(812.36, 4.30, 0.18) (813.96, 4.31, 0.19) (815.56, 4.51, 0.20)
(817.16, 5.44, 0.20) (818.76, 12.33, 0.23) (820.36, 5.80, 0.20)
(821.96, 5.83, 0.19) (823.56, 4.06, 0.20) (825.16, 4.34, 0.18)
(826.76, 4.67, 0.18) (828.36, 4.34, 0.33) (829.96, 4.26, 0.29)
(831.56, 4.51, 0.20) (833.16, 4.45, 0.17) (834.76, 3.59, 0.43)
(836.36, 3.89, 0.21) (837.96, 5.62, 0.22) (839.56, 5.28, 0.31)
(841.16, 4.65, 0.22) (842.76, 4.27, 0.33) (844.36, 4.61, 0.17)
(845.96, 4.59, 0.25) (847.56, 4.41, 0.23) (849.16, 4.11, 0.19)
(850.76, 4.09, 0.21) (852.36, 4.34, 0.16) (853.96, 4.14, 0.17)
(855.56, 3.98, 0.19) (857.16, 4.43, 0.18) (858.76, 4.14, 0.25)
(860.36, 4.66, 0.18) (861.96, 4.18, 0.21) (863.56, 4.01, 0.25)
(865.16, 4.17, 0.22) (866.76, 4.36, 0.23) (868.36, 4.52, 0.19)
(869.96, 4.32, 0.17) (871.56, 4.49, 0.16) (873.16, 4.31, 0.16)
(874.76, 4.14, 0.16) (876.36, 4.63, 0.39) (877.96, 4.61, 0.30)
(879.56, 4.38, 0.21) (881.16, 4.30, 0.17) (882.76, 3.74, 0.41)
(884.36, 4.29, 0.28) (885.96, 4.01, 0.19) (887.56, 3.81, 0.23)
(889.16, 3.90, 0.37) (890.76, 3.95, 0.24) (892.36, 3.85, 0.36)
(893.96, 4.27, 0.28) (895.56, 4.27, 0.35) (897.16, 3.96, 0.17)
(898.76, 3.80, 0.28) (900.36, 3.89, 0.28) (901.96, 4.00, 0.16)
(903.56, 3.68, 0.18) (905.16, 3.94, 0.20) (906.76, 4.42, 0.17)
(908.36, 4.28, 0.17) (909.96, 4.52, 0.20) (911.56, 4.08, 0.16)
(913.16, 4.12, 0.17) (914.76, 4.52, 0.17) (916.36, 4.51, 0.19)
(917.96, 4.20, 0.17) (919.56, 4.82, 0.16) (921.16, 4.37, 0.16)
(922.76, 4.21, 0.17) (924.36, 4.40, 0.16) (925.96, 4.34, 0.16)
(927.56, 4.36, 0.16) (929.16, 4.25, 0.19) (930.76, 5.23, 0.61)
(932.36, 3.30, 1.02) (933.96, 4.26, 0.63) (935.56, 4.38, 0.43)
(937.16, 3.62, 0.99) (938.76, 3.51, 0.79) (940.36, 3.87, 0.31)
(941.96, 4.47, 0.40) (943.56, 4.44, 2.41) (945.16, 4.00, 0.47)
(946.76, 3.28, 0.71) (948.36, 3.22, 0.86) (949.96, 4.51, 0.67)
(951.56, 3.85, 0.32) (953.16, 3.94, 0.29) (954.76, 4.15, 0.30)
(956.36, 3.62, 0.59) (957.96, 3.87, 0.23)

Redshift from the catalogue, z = 0.247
